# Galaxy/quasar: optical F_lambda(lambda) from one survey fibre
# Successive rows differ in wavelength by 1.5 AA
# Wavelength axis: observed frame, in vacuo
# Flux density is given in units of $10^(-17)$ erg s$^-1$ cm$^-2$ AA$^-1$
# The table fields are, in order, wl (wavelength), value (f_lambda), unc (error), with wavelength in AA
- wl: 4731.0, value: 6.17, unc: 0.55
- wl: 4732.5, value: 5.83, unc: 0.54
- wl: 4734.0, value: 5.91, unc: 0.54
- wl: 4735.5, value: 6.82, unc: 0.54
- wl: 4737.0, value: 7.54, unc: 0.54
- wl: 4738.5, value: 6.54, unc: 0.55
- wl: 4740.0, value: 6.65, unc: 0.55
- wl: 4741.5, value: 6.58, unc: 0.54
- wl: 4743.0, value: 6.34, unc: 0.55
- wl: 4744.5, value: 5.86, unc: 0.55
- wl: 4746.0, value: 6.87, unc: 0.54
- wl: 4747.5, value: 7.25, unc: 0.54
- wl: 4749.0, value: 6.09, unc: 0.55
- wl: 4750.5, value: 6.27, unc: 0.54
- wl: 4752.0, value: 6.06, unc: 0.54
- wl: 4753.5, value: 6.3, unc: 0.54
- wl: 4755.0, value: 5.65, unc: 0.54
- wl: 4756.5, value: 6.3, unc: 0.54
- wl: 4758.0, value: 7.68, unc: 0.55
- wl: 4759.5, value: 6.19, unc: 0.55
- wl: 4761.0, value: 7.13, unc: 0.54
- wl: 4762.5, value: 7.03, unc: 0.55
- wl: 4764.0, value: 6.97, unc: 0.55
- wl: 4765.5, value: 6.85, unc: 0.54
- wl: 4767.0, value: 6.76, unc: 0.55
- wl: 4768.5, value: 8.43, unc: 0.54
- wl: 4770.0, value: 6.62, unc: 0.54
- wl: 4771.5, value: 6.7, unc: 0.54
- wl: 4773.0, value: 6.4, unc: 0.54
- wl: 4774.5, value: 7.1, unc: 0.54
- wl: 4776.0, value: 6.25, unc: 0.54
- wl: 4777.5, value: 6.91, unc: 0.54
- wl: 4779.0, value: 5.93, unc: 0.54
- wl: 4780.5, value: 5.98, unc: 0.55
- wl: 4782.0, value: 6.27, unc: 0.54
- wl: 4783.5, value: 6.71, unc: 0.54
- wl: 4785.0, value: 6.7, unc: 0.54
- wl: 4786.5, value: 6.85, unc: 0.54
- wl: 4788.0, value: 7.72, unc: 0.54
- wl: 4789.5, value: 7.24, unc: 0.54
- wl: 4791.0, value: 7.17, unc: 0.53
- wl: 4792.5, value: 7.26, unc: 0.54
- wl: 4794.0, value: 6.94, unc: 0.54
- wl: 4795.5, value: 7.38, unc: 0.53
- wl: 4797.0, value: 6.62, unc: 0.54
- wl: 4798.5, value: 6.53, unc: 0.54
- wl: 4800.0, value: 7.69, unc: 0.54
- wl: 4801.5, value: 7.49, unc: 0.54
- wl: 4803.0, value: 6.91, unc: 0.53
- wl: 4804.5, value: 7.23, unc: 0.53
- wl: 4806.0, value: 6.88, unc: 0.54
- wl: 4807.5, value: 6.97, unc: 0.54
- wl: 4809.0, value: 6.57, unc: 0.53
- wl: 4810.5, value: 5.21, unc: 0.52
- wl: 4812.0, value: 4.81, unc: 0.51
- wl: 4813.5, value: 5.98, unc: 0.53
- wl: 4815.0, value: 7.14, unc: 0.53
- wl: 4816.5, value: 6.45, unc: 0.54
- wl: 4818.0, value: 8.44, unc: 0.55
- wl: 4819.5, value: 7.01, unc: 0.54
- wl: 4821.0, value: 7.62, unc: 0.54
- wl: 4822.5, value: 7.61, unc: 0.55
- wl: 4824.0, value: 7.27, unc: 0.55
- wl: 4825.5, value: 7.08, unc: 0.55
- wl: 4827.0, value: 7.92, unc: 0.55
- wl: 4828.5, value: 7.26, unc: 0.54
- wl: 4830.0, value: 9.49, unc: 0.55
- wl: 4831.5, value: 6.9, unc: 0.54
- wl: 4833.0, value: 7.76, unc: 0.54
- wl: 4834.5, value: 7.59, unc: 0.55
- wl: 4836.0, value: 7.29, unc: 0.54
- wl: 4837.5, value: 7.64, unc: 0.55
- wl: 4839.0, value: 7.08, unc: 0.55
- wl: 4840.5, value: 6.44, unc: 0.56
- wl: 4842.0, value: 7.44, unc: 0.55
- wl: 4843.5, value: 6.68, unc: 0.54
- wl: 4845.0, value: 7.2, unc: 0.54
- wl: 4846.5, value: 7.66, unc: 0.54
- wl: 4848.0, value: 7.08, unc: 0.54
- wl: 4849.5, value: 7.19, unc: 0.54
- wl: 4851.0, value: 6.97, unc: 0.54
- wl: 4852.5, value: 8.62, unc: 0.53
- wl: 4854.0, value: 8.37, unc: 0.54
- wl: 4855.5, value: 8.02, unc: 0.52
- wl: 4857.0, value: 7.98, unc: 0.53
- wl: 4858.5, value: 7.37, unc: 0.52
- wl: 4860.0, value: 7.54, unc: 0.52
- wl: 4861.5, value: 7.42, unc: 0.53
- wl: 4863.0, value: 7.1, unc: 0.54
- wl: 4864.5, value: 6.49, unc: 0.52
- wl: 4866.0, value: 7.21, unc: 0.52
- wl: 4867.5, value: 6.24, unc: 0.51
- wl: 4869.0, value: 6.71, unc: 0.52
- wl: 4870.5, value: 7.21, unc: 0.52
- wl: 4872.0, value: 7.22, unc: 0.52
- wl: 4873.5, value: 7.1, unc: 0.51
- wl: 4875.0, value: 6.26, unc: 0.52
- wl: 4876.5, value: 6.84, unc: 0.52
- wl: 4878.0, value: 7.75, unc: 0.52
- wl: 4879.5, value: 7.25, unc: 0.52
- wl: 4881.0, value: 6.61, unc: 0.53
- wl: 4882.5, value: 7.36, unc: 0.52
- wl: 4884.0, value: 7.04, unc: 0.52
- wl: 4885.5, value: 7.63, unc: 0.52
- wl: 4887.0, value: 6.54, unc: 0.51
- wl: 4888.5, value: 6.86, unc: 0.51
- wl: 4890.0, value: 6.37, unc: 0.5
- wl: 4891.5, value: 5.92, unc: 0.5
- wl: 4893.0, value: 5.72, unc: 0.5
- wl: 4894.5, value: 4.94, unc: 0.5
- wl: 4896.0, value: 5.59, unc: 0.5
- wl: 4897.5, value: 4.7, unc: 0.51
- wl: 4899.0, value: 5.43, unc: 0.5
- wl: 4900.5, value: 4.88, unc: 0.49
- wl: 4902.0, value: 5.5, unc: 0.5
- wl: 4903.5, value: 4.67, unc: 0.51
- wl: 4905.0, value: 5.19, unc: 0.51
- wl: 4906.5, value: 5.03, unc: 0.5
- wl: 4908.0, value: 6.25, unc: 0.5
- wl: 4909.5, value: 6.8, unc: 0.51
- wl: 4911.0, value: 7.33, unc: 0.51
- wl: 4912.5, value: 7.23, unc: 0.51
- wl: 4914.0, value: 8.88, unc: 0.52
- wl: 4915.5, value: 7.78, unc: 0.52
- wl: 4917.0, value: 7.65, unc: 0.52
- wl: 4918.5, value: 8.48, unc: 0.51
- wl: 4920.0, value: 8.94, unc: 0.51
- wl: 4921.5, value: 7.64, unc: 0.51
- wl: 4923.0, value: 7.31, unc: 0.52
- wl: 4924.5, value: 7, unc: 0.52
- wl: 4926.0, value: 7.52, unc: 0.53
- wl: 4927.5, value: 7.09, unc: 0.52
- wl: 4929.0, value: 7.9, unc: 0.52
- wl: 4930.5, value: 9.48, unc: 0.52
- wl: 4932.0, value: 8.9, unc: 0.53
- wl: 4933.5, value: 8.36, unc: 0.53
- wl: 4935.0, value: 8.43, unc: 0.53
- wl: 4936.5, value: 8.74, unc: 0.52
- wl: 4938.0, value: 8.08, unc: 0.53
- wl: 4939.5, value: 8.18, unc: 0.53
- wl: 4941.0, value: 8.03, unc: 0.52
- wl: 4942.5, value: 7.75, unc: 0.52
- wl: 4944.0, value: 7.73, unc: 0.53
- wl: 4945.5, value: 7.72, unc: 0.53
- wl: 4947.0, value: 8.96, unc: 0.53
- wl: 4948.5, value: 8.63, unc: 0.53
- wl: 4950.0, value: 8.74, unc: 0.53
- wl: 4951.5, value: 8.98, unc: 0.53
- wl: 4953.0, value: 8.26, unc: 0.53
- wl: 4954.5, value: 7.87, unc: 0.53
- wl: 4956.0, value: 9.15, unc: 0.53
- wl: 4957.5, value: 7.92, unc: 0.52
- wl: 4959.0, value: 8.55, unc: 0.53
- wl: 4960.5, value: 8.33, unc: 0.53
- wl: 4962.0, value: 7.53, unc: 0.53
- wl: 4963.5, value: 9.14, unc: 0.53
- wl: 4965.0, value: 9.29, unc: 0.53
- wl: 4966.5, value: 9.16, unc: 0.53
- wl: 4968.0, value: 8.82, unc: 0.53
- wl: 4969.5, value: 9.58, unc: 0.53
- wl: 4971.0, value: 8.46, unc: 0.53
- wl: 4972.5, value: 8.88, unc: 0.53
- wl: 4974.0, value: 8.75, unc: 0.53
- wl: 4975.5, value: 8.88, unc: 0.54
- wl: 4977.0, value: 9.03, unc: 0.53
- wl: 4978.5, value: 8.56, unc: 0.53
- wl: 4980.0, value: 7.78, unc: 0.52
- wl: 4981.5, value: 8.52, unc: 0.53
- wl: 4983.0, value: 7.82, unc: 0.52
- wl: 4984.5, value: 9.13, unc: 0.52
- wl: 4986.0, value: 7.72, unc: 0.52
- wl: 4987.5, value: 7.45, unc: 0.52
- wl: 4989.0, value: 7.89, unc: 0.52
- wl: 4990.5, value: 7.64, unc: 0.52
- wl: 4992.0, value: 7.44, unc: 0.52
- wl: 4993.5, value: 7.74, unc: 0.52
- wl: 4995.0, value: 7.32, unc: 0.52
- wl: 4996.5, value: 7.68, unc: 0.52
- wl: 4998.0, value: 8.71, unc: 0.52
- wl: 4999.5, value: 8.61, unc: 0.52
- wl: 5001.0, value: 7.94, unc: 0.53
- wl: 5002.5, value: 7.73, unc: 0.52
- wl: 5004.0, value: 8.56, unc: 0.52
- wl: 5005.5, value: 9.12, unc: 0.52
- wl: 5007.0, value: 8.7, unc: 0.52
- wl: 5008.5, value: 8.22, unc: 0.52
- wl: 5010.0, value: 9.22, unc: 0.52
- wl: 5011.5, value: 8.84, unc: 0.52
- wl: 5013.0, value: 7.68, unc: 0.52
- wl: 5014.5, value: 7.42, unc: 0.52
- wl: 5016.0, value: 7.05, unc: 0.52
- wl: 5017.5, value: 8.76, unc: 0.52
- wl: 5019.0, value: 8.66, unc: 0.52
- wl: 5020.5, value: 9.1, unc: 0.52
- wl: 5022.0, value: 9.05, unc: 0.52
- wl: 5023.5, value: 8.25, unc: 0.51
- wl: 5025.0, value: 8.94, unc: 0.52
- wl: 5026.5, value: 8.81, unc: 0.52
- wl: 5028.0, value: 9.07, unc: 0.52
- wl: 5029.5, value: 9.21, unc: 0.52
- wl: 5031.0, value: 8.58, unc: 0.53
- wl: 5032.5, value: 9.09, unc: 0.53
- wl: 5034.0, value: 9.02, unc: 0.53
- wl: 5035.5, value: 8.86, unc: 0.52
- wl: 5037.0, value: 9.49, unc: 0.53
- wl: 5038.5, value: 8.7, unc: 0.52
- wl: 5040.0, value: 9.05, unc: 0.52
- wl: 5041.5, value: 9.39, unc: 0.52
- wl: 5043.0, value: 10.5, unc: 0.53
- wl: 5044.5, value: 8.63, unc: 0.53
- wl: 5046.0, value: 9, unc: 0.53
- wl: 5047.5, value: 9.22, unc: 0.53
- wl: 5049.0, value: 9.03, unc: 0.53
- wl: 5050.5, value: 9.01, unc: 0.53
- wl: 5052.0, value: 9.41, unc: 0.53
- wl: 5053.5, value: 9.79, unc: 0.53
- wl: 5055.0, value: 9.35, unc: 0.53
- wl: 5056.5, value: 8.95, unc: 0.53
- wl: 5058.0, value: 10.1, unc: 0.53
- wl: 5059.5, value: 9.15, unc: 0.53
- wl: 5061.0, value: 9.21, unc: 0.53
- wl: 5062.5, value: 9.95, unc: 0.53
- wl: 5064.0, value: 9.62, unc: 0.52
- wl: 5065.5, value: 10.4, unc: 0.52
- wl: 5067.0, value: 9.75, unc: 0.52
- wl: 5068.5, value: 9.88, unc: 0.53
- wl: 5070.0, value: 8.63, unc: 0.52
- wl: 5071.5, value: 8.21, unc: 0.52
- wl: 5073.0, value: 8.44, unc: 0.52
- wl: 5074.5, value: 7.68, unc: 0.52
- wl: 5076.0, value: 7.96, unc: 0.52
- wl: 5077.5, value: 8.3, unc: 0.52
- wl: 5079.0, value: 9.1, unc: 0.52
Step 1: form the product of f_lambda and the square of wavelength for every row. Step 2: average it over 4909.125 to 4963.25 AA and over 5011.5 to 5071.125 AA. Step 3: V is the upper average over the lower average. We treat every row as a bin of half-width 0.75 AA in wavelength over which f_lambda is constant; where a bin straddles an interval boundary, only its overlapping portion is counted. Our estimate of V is 1.16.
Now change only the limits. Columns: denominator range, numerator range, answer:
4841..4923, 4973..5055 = 1.32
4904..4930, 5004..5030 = 1.23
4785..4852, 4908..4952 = 1.18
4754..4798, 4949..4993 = 1.34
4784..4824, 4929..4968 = 1.29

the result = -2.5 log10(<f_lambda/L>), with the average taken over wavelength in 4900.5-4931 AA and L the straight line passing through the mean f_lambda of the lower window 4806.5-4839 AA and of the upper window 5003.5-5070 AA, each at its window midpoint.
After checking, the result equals 0.12 mag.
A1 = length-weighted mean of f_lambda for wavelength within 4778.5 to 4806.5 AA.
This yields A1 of 6.93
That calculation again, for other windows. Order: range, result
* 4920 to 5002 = 8.28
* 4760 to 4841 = 7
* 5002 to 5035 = 8.6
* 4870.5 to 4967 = 7.4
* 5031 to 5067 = 9.34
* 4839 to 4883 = 7.22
